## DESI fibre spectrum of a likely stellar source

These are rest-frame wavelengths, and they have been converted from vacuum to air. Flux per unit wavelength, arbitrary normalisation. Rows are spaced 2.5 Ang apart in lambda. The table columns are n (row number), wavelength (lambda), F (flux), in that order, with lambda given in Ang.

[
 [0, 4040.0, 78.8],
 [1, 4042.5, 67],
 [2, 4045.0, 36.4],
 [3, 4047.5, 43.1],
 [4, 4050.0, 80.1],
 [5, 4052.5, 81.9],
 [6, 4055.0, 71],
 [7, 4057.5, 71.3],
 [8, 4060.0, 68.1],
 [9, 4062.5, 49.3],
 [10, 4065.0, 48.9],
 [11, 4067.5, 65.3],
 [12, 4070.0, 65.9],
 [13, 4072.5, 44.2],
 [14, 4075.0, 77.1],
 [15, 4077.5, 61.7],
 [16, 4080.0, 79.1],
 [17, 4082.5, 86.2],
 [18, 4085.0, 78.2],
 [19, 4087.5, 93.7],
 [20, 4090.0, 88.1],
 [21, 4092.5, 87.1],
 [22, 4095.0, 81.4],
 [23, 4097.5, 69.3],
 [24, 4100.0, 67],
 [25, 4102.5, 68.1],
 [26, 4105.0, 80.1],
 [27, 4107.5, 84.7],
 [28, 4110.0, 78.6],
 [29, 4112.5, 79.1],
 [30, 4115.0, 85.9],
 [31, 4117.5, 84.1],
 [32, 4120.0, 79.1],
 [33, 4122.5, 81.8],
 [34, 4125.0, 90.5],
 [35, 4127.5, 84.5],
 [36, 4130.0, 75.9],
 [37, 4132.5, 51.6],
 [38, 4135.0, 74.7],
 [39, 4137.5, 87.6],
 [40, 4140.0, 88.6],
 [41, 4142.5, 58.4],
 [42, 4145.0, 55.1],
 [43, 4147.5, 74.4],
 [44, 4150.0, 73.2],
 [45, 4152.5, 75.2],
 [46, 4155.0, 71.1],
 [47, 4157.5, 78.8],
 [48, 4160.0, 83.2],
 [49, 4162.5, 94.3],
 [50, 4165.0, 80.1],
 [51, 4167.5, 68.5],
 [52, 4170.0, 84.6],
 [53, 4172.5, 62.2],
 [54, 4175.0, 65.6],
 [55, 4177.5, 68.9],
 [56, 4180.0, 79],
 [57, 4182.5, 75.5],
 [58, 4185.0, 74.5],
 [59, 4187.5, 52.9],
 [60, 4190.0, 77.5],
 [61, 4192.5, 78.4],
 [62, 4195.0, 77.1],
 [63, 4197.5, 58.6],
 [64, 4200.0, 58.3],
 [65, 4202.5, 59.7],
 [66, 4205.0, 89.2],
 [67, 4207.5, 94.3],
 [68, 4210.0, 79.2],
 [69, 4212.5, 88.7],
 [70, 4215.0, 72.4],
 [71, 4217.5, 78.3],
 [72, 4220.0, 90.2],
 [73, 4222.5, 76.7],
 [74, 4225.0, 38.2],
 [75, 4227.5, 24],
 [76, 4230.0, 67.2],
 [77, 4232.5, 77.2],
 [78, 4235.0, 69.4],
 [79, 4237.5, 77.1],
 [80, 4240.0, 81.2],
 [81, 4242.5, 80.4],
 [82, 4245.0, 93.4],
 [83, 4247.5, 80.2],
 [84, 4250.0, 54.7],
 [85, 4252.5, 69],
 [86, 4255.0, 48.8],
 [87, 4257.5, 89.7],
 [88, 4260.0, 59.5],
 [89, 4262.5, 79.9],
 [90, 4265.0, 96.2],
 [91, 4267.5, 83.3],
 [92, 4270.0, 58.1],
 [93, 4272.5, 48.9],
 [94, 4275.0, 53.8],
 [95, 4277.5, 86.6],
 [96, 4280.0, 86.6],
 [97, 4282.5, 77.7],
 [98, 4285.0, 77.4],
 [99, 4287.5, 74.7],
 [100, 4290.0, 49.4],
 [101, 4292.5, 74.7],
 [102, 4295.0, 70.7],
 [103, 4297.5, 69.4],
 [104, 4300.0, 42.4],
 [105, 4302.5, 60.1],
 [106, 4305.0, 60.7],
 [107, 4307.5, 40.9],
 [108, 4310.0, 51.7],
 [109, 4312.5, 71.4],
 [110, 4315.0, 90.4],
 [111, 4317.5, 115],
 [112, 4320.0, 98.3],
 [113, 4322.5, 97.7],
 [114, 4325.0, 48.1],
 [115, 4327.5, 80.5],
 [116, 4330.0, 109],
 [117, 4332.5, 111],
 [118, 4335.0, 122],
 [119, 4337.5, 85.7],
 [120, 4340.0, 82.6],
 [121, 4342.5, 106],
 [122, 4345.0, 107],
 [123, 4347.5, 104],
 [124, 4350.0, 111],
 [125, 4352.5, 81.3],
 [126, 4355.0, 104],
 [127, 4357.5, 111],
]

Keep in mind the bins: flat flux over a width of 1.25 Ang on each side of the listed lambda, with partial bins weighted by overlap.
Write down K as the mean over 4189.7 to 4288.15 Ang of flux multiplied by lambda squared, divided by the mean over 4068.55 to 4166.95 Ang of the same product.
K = 1.00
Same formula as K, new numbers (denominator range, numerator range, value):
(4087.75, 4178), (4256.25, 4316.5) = 0.97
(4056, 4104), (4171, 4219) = 1.09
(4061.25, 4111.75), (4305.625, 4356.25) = 1.40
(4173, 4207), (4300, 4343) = 1.24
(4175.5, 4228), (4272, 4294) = 1.03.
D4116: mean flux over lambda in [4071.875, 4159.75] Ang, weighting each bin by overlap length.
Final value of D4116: 76.7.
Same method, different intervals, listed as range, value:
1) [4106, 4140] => 80.2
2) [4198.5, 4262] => 71.9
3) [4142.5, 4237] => 72.1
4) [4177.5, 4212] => 73.6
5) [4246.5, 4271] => 72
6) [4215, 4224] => 79.2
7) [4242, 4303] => 70.6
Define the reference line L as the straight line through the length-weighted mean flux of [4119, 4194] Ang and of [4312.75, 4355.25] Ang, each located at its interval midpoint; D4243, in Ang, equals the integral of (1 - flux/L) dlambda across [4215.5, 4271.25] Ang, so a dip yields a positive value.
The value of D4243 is 9.1 Ang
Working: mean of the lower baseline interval 74.8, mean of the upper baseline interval 96.5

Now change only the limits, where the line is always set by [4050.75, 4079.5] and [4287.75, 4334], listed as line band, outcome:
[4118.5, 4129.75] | -2.7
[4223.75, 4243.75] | 2.1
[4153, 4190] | -2.8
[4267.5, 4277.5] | 1.6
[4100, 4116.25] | -2.9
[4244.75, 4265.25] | 0.0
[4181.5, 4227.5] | -1.0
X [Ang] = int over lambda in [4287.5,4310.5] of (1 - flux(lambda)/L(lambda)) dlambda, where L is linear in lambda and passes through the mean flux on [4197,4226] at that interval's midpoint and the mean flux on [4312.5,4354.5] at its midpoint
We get 7.93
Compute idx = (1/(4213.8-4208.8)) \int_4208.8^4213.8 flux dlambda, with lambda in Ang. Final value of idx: 83.9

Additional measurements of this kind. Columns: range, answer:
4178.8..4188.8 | 70.5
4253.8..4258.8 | 69.4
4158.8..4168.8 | 81.5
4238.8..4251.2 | 78.1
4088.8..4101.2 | 78.6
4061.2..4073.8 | 54.9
